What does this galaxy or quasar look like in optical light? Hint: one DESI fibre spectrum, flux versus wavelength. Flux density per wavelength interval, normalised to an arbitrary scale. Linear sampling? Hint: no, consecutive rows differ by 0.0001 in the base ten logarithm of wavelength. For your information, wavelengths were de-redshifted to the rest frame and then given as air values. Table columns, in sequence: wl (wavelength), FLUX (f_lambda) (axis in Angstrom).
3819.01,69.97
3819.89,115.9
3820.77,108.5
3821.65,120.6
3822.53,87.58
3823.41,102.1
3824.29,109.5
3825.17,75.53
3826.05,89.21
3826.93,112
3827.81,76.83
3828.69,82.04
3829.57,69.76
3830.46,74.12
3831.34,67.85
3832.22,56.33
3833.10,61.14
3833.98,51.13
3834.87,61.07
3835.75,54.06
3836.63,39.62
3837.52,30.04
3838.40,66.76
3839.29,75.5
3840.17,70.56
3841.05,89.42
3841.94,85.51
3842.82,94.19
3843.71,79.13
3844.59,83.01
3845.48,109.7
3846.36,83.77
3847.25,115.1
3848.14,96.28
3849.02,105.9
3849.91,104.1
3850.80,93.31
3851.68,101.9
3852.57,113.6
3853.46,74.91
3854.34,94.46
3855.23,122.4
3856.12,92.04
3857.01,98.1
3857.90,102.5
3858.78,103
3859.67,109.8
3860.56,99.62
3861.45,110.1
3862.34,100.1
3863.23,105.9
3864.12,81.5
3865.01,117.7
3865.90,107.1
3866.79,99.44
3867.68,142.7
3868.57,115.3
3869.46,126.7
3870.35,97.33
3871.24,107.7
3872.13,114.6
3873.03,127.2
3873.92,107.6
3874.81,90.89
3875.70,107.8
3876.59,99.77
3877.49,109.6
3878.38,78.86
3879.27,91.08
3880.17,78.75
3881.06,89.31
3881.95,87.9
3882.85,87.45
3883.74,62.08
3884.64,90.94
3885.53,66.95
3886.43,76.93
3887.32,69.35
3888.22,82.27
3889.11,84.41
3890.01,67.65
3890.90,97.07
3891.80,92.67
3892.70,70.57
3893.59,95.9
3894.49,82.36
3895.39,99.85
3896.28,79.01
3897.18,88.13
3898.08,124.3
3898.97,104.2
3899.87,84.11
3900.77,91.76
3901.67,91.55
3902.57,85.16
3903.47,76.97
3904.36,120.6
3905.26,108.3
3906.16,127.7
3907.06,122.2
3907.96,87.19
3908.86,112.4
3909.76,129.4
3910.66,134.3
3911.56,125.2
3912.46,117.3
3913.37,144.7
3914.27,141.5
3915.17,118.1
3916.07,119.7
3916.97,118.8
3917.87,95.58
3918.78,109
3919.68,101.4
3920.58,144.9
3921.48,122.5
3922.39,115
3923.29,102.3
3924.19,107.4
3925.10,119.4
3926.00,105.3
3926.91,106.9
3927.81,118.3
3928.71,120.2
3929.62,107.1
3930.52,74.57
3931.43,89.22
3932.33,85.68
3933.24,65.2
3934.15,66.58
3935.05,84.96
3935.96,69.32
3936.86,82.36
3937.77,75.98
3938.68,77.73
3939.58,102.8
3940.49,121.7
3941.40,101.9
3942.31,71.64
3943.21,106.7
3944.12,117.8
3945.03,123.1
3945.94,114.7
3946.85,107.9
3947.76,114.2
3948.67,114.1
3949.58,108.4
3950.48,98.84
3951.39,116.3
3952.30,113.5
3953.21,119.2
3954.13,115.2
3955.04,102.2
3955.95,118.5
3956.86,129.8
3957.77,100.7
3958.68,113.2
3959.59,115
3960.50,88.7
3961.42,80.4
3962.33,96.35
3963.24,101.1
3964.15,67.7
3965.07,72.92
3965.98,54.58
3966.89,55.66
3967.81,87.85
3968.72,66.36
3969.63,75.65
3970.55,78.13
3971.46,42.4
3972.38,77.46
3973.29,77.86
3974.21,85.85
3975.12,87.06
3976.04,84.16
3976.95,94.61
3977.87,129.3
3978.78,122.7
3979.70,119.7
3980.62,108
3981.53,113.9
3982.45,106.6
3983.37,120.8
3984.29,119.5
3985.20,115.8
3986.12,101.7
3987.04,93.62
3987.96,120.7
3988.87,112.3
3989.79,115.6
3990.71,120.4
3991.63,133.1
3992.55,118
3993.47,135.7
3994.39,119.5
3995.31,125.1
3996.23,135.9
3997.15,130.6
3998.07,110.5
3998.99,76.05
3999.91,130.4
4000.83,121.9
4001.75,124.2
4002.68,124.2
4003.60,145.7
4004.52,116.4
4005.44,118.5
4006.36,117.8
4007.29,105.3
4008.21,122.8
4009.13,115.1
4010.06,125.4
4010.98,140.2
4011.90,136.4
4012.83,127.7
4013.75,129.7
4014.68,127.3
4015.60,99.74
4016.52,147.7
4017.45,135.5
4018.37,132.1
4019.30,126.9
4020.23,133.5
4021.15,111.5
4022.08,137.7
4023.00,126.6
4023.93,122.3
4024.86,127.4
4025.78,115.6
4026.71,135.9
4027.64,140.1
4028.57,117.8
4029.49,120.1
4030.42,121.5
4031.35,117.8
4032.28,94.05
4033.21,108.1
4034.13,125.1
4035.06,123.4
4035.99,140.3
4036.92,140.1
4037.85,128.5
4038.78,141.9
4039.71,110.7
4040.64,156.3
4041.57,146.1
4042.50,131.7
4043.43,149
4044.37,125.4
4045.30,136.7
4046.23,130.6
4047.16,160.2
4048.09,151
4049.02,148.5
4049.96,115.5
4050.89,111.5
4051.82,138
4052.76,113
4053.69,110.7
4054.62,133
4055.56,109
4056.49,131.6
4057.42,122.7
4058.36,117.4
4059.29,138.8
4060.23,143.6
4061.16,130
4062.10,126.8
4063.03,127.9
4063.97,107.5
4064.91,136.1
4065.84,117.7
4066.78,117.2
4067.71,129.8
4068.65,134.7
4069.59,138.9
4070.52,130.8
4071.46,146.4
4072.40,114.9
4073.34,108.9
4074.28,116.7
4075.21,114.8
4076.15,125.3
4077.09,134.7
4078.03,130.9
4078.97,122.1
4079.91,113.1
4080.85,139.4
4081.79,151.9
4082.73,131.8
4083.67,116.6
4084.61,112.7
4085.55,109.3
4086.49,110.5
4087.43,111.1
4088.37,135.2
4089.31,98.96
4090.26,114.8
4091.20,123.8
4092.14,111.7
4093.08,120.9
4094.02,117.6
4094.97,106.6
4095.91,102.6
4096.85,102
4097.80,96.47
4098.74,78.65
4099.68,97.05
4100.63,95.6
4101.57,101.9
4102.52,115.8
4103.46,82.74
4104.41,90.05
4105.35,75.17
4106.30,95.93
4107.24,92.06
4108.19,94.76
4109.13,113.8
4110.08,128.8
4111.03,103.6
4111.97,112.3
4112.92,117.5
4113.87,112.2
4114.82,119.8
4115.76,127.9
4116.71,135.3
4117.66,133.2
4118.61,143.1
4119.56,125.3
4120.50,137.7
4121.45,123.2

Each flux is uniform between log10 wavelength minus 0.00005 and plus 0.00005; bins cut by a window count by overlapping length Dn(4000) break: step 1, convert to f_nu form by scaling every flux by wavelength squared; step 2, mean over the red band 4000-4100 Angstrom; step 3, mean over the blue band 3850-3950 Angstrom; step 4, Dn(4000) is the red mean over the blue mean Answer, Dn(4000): 1.33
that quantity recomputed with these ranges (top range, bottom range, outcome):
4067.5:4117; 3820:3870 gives 1.42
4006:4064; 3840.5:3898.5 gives 1.44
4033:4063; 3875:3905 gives 1.61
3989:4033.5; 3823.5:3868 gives 1.51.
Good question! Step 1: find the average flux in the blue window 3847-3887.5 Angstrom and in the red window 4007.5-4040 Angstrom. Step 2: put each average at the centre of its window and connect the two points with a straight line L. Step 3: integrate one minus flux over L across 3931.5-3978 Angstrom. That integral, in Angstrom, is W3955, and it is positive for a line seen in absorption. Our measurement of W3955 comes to 8.6 Angstrom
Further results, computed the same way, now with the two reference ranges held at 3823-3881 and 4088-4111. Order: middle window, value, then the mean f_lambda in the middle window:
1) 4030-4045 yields -4.2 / 129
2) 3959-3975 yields 3.1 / 78.4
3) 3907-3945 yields -4.0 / 106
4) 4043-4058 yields -4.3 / 130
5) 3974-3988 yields -1.4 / 108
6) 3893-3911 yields -1.4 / 102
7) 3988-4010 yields -4.8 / 121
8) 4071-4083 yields -2.8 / 127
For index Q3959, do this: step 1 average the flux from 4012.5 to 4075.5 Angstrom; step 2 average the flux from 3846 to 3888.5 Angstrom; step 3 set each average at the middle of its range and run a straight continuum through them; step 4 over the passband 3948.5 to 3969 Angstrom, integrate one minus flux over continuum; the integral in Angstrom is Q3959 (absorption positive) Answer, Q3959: 3.0 Angstrom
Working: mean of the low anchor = 98.8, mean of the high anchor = 128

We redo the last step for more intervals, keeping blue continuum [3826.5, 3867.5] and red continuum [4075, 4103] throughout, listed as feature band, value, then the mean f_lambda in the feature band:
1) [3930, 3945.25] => 1.4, 88.8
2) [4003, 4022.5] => -3.7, 126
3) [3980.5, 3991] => -0.9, 112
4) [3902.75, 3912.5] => -2.0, 114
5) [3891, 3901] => 0.1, 92.2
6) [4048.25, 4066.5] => -2.4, 126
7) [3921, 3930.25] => -1.5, 112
